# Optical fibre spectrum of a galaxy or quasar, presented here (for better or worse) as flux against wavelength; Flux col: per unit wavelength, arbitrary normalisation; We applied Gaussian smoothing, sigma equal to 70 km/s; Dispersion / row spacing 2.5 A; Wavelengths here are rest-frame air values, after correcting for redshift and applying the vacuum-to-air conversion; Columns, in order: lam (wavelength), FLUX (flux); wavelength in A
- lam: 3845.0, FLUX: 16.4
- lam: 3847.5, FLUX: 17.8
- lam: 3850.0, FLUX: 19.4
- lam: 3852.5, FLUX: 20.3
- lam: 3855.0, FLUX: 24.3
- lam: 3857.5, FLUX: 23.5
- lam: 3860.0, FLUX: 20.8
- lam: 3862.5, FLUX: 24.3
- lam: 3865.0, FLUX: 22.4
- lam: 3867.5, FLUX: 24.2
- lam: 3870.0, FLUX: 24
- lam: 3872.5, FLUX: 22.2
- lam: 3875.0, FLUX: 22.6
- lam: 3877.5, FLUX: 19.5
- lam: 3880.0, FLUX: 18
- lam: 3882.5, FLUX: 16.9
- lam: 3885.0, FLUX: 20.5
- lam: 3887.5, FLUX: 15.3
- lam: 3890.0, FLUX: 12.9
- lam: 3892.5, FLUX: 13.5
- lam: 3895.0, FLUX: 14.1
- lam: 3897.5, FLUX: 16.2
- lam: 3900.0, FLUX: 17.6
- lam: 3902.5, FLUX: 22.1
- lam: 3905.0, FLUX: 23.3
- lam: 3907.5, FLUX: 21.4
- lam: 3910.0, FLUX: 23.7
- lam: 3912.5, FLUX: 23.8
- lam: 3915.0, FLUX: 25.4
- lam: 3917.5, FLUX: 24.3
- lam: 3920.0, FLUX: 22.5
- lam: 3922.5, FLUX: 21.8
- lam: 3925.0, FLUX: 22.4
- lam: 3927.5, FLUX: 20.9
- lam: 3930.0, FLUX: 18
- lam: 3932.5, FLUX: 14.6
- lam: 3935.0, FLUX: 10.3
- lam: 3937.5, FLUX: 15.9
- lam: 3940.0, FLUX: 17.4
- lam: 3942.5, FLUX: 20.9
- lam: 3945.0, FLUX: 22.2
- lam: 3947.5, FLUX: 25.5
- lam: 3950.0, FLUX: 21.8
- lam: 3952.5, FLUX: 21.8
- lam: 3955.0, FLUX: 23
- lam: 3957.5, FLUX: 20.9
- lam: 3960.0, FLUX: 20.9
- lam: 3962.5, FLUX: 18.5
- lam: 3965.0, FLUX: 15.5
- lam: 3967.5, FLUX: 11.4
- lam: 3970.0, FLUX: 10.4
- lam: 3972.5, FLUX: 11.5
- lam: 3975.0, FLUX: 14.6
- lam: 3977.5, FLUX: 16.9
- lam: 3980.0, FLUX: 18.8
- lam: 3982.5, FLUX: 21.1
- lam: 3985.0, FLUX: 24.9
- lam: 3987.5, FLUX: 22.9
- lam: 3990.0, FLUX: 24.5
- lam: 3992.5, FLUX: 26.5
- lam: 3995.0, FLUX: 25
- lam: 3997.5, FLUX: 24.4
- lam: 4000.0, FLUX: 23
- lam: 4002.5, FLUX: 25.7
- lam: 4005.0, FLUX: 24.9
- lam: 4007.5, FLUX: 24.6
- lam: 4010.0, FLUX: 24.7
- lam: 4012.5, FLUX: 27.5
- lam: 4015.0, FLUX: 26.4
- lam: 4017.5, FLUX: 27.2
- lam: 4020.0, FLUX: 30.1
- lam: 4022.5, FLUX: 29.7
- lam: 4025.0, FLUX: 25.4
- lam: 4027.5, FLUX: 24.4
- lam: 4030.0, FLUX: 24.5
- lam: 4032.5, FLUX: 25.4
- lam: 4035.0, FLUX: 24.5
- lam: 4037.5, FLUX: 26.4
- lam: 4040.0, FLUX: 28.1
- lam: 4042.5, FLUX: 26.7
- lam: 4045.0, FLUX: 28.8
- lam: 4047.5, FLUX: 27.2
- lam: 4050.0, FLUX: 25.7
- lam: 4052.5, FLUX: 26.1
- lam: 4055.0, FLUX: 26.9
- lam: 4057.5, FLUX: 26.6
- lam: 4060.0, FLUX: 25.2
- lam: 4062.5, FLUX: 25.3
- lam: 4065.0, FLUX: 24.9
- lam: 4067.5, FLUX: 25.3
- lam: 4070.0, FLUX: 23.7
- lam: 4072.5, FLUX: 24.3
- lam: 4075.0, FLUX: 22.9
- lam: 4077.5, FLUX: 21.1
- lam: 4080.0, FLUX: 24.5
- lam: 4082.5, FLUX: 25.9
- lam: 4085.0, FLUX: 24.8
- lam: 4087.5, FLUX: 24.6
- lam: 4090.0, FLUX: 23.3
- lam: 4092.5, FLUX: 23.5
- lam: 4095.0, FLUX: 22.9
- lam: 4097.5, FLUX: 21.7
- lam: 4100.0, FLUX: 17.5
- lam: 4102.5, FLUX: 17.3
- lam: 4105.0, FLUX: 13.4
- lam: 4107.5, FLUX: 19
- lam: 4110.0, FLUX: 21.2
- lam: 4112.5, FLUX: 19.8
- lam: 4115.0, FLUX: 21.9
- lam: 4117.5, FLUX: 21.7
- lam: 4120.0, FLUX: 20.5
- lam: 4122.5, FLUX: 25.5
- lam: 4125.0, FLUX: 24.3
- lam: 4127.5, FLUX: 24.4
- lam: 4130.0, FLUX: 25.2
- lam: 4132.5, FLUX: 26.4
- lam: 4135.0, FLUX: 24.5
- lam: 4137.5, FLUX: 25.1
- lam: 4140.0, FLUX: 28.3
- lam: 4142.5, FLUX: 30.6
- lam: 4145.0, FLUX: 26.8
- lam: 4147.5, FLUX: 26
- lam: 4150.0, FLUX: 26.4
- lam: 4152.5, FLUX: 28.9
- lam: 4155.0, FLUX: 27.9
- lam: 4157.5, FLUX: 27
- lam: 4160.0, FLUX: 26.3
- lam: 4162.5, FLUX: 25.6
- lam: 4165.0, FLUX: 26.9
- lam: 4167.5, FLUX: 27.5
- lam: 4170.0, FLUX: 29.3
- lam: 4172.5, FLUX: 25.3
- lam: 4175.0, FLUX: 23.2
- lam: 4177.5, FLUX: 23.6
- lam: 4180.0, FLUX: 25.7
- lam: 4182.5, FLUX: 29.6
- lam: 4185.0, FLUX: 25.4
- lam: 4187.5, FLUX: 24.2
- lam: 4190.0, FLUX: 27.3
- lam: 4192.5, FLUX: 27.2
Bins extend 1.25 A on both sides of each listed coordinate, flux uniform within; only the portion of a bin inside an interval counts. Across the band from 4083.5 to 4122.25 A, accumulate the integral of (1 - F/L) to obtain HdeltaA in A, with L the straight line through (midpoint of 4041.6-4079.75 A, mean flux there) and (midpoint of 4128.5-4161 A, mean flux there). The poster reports 7.5 A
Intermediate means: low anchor 25.3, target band 21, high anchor 26.9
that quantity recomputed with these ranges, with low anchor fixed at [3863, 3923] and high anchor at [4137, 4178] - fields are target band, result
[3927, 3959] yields 3.21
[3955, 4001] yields 5.88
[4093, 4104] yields 2.35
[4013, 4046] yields -4.23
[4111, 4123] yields 1.95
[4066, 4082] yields 0.67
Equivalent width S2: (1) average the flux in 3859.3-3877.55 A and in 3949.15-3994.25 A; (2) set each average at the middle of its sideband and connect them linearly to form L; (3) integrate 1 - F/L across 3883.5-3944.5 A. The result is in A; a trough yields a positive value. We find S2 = 5.9 A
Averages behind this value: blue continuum 22.7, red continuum 19.3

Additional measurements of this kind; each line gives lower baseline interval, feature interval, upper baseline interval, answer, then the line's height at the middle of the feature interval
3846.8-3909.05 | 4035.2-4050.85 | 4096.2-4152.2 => -3.5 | 22.1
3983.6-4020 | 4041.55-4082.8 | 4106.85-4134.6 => -2.2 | 24.1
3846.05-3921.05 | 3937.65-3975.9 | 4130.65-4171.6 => 6.7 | 22.3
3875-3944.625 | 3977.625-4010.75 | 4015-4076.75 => -0.4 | 23.4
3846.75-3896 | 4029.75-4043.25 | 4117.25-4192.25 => -1.5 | 23.5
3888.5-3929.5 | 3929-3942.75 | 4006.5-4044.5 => 3.7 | 21.7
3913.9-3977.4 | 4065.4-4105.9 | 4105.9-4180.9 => 1.4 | 23.3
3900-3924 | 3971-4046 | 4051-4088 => -0.5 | 24.1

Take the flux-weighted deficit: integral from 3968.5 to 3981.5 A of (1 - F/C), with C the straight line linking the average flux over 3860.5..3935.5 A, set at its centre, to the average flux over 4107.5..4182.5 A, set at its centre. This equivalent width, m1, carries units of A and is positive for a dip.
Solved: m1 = 4.3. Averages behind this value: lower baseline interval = 20.1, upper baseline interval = 25.3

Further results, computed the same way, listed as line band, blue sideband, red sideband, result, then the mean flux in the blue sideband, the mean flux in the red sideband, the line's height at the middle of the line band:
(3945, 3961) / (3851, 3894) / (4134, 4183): -0.19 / 20.3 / 26.7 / 22.1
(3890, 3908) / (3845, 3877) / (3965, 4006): 2.99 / 21.9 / 20.2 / 21.4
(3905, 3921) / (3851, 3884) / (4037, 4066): -0.42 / 21.7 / 26.5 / 22.9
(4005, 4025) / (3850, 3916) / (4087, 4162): -4.19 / 20.5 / 23.7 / 22.2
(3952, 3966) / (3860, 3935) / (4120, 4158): 1.03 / 20.1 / 26.3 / 21.7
